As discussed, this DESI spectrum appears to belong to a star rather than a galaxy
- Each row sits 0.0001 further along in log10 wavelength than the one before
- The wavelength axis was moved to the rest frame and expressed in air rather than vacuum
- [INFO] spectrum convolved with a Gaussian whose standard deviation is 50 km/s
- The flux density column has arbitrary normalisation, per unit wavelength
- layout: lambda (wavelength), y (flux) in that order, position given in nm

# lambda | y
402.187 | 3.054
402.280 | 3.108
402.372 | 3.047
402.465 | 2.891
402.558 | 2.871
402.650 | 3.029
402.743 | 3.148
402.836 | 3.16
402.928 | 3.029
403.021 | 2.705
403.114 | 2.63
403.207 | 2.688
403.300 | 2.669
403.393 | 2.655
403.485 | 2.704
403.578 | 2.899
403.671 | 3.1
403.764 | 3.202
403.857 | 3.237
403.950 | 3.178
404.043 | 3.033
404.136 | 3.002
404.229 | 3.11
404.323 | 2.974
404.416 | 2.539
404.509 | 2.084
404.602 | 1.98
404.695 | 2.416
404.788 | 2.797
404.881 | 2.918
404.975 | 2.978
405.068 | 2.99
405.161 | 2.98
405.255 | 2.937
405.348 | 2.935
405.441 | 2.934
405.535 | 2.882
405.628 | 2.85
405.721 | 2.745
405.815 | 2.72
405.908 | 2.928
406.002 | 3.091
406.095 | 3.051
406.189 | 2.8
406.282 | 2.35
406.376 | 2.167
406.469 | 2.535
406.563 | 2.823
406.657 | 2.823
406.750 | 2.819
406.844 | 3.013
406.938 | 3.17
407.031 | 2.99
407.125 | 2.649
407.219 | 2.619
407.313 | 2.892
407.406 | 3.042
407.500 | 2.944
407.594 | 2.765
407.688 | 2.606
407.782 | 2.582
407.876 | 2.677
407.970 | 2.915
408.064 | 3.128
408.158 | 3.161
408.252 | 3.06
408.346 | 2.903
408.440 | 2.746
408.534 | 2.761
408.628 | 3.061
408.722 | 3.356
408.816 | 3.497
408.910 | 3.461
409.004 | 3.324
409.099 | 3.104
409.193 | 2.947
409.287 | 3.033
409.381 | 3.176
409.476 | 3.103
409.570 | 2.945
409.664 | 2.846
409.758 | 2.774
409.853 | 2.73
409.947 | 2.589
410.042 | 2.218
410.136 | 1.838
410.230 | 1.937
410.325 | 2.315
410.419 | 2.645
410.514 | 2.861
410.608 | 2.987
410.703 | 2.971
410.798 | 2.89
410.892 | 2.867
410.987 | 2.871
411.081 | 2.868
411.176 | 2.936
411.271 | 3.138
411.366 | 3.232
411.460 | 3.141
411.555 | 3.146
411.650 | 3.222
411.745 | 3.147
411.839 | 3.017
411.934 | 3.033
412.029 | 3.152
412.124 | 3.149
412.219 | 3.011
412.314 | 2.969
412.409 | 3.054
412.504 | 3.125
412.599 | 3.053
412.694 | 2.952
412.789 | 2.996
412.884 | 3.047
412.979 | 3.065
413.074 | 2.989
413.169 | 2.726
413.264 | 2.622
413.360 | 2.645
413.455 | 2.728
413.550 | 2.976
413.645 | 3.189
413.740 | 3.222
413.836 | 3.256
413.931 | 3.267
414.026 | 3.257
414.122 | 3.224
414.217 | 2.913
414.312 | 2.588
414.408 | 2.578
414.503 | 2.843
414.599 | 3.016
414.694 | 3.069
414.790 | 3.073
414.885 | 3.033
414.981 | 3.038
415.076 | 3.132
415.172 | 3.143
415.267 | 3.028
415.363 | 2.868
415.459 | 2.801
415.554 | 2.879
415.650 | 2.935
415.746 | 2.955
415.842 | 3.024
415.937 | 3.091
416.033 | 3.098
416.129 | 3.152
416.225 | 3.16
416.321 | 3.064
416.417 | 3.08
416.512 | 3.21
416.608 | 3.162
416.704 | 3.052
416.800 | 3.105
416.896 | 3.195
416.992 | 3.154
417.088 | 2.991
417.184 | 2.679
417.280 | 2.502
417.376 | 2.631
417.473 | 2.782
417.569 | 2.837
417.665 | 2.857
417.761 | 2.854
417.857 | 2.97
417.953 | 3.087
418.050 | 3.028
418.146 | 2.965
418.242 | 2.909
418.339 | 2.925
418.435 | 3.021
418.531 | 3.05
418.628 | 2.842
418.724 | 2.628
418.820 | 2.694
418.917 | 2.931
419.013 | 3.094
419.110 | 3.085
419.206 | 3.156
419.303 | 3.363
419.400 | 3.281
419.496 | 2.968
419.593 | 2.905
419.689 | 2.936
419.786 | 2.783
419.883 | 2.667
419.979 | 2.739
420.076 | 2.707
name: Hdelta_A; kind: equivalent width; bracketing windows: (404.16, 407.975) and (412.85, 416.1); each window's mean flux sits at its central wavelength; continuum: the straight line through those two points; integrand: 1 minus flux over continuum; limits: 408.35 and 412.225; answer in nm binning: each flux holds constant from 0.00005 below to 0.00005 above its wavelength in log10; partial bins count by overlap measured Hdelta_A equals -0.06 nm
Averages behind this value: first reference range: 2.78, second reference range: 2.98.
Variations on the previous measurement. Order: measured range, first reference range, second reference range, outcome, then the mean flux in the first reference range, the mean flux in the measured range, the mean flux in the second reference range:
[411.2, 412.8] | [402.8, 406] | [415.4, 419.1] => -0.10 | 2.84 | 3.09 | 2.96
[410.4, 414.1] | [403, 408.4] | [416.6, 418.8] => -0.18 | 2.83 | 3.01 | 2.92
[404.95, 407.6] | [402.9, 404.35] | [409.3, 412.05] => 0.05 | 2.92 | 2.84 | 2.85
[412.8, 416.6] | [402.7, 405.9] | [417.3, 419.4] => -0.11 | 2.85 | 3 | 2.94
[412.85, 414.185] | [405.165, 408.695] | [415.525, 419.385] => -0.04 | 2.84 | 3.01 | 2.98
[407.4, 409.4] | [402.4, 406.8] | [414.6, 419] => -0.09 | 2.83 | 3.01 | 2.97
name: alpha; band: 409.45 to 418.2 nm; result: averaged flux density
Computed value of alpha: 2.94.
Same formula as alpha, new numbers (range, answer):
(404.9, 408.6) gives 2.85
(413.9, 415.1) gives 3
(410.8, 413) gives 3.05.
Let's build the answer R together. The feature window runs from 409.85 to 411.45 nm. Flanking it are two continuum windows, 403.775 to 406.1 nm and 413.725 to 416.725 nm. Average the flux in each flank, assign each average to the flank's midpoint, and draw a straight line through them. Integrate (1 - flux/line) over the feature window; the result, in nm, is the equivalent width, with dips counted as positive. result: 0.13 nm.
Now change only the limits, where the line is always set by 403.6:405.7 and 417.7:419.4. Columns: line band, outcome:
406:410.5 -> 0.10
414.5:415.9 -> -0.02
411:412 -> -0.05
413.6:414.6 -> -0.03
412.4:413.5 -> 0.01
